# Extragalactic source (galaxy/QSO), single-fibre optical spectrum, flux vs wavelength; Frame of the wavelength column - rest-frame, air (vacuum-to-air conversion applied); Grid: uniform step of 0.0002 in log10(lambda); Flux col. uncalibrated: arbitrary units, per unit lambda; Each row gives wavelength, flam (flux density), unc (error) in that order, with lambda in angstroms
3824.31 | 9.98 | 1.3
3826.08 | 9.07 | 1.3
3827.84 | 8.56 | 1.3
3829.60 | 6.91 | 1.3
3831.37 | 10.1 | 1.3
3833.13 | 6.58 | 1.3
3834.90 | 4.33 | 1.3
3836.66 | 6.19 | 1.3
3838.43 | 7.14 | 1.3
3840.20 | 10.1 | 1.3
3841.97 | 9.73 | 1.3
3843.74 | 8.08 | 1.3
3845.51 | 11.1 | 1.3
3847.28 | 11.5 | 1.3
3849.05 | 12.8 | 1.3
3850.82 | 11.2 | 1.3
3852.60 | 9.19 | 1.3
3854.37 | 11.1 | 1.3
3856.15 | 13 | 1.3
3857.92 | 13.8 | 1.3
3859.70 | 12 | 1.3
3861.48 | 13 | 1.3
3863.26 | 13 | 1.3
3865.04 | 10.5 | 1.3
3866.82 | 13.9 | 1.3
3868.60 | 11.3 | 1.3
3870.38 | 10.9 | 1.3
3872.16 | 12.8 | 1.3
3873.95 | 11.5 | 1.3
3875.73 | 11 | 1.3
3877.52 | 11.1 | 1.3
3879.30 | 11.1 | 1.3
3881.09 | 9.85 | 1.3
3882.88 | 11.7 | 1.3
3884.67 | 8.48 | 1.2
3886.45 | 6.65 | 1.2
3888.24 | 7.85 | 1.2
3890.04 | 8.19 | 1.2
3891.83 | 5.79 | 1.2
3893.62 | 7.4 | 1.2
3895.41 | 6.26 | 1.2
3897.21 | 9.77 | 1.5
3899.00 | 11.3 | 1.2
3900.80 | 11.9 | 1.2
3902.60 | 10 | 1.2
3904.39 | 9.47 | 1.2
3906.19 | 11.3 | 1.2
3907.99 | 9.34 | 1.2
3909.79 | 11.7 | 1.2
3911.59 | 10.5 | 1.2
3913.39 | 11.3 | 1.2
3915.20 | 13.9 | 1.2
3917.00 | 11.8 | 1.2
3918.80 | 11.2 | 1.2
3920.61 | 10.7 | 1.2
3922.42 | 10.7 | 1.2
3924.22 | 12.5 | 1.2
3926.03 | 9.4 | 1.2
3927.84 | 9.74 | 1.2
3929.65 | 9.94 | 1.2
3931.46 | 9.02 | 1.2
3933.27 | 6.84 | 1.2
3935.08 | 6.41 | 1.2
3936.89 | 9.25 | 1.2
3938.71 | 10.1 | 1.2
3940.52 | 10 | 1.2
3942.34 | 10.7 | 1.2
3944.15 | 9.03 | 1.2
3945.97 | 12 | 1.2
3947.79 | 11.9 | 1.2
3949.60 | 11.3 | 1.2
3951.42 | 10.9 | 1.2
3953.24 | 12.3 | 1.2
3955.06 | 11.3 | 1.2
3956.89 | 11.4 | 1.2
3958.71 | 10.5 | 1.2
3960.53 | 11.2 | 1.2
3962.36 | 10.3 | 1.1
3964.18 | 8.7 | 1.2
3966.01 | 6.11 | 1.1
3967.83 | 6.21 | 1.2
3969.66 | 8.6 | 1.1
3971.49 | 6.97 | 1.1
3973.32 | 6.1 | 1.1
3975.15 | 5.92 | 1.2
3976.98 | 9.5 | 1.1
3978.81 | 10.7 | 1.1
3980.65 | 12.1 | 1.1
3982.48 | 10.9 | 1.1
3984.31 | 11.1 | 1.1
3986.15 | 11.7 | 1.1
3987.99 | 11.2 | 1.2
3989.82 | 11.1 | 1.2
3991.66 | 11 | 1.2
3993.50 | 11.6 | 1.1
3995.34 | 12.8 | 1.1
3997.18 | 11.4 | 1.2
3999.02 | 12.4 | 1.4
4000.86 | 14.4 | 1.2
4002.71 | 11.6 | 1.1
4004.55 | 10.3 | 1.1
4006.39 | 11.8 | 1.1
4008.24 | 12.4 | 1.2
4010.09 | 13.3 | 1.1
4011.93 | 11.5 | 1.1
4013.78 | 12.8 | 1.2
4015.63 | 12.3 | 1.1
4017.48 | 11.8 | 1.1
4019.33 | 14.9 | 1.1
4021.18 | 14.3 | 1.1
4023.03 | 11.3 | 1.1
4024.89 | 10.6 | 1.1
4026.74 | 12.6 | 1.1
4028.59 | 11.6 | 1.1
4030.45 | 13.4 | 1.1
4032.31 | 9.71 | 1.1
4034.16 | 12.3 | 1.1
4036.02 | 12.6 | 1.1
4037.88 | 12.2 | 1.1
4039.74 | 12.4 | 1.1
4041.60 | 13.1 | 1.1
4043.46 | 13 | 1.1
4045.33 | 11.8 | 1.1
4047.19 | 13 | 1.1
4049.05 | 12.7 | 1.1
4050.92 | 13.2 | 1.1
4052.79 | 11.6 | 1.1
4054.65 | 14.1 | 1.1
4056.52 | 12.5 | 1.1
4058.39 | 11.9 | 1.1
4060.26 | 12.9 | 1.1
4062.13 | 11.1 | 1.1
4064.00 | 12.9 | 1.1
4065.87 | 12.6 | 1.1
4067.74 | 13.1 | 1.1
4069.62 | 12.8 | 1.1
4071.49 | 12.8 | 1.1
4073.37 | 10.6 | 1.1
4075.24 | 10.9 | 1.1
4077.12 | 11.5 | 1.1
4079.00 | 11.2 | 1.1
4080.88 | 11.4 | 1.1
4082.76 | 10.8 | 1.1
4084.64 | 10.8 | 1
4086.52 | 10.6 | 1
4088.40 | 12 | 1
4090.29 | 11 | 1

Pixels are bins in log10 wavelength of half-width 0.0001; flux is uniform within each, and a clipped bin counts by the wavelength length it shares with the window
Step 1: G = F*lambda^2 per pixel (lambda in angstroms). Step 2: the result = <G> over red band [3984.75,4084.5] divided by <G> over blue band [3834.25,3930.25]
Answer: 1.26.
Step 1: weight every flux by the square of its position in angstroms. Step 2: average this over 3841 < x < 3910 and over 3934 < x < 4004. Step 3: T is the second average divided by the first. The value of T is 1.0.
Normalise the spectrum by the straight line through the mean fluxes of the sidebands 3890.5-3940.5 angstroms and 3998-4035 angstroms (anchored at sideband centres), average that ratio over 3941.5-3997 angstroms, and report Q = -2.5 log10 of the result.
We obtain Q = 0.10 mag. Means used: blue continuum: 9.9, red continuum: 12.3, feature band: 10.2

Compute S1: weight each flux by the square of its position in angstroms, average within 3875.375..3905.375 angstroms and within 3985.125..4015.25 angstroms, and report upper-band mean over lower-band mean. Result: 1.4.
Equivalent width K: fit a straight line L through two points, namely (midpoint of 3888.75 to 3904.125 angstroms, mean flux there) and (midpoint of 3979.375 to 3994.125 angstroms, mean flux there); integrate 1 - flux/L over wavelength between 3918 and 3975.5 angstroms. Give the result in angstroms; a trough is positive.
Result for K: 3.0 angstroms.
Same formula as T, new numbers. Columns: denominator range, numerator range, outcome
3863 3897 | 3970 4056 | 1.27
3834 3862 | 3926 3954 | 1.02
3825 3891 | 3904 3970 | 1.05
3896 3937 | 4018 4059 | 1.29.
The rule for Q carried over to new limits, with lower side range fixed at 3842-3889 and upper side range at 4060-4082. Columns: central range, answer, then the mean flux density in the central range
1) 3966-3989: 0.26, 9.14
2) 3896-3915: 0.05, 10.7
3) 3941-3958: 0.03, 11.2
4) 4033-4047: -0.06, 12.5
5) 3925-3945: 0.24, 9.15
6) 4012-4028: -0.07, 12.5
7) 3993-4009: -0.04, 12.1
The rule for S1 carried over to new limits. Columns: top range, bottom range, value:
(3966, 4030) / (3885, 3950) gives 1.17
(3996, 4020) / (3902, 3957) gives 1.22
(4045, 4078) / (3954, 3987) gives 1.37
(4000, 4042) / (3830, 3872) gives 1.28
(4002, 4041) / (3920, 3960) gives 1.24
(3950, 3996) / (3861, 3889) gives 0.97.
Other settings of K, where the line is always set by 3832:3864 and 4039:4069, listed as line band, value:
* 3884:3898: 4.2 angstroms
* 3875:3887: 0.6 angstroms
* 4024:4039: 0.6 angstroms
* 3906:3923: -0.4 angstroms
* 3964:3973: 3.5 angstroms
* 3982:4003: 0.2 angstroms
